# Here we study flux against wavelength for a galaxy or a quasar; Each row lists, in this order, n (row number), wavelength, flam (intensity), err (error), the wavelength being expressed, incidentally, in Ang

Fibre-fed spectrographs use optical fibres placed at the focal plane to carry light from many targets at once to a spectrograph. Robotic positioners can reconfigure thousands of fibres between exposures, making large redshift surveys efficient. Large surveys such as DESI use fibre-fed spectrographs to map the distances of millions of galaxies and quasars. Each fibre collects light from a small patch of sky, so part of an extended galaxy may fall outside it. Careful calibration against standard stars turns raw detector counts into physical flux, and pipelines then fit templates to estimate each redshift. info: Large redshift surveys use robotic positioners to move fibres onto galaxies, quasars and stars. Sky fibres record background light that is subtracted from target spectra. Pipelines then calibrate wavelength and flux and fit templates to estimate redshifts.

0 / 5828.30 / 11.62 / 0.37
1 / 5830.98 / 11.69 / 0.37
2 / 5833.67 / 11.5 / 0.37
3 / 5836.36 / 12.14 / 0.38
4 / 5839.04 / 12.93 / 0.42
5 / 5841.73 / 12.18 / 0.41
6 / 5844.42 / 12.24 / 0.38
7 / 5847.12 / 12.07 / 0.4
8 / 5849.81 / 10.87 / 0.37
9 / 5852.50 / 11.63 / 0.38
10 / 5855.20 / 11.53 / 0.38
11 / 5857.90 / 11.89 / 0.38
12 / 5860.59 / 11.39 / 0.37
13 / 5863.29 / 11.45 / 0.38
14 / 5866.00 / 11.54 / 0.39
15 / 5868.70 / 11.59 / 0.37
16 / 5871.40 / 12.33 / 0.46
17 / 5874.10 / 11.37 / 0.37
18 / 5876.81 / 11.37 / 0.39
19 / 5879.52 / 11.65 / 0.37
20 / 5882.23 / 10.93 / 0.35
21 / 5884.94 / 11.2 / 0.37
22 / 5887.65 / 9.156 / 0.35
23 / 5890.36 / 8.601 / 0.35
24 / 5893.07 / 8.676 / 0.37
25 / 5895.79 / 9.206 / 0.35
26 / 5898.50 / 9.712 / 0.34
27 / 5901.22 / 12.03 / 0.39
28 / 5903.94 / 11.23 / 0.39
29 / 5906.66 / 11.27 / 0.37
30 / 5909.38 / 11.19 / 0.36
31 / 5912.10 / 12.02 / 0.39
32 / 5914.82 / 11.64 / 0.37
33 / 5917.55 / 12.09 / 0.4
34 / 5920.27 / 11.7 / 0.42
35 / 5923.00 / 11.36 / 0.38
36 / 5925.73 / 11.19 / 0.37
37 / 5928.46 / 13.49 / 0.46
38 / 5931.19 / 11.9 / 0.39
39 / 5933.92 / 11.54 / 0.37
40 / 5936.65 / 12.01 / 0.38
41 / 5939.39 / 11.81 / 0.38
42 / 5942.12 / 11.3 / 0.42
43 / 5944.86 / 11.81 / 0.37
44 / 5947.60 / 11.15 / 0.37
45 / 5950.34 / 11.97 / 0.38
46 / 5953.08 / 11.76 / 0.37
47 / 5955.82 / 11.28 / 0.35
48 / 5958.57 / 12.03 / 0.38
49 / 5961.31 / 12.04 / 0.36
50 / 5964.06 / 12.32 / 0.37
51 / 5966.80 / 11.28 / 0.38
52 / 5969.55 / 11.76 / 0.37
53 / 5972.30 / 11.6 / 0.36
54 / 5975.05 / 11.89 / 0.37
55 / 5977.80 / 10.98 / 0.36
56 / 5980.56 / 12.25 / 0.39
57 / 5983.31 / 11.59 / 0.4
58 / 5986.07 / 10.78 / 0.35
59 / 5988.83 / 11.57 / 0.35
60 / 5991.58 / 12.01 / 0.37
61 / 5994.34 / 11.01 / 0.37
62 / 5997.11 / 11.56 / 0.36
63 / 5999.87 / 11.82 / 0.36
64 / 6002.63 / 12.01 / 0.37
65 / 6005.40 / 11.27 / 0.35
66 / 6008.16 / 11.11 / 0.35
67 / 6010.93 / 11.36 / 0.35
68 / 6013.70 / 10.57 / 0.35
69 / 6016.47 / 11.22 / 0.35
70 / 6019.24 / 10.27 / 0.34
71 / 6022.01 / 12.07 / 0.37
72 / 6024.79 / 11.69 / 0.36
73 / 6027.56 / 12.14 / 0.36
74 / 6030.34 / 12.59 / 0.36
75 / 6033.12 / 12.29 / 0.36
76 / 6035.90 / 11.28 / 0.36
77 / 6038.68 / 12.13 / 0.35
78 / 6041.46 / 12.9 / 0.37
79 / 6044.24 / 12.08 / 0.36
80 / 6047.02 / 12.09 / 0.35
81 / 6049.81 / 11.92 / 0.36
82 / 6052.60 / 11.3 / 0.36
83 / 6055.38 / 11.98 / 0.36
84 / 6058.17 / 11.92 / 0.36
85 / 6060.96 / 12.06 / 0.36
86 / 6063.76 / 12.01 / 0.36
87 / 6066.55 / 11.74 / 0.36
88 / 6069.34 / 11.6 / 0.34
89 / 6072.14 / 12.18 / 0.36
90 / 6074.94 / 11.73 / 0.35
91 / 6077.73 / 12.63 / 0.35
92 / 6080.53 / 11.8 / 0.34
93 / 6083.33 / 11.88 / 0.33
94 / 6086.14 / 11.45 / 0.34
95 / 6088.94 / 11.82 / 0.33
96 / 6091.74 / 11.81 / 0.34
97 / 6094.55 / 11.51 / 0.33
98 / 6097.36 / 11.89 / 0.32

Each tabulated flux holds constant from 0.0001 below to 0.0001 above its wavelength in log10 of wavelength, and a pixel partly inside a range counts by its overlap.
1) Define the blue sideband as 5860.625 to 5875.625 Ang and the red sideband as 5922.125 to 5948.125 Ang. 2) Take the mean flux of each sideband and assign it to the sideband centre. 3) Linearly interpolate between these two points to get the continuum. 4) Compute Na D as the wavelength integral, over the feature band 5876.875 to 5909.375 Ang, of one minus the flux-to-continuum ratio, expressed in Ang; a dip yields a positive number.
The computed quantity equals 3.5 Ang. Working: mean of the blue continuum 11.6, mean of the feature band 10.4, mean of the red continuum 11.8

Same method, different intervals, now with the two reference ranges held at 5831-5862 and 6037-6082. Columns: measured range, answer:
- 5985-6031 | 1.9 Ang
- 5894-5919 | 1.6 Ang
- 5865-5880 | 0.3 Ang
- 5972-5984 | 0.3 Ang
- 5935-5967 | 0.5 Ang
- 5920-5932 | 0.0 Ang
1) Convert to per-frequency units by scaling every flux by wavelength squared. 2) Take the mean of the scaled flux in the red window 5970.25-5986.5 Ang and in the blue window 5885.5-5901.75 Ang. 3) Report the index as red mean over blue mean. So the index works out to 1.2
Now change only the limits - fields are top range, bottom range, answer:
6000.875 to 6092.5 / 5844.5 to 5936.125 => 1.10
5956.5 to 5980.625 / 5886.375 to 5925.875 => 1.12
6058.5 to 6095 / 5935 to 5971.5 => 1.05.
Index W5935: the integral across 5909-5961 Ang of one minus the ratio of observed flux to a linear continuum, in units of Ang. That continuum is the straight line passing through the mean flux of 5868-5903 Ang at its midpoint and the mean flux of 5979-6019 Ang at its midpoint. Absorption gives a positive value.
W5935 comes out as -3.9 Ang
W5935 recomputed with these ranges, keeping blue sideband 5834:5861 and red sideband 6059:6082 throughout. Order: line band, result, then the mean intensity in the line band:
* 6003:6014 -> 0.7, 11.2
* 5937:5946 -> 0.2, 11.7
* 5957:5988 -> 0.7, 11.7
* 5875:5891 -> 1.8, 10.6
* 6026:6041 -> -0.2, 12.1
